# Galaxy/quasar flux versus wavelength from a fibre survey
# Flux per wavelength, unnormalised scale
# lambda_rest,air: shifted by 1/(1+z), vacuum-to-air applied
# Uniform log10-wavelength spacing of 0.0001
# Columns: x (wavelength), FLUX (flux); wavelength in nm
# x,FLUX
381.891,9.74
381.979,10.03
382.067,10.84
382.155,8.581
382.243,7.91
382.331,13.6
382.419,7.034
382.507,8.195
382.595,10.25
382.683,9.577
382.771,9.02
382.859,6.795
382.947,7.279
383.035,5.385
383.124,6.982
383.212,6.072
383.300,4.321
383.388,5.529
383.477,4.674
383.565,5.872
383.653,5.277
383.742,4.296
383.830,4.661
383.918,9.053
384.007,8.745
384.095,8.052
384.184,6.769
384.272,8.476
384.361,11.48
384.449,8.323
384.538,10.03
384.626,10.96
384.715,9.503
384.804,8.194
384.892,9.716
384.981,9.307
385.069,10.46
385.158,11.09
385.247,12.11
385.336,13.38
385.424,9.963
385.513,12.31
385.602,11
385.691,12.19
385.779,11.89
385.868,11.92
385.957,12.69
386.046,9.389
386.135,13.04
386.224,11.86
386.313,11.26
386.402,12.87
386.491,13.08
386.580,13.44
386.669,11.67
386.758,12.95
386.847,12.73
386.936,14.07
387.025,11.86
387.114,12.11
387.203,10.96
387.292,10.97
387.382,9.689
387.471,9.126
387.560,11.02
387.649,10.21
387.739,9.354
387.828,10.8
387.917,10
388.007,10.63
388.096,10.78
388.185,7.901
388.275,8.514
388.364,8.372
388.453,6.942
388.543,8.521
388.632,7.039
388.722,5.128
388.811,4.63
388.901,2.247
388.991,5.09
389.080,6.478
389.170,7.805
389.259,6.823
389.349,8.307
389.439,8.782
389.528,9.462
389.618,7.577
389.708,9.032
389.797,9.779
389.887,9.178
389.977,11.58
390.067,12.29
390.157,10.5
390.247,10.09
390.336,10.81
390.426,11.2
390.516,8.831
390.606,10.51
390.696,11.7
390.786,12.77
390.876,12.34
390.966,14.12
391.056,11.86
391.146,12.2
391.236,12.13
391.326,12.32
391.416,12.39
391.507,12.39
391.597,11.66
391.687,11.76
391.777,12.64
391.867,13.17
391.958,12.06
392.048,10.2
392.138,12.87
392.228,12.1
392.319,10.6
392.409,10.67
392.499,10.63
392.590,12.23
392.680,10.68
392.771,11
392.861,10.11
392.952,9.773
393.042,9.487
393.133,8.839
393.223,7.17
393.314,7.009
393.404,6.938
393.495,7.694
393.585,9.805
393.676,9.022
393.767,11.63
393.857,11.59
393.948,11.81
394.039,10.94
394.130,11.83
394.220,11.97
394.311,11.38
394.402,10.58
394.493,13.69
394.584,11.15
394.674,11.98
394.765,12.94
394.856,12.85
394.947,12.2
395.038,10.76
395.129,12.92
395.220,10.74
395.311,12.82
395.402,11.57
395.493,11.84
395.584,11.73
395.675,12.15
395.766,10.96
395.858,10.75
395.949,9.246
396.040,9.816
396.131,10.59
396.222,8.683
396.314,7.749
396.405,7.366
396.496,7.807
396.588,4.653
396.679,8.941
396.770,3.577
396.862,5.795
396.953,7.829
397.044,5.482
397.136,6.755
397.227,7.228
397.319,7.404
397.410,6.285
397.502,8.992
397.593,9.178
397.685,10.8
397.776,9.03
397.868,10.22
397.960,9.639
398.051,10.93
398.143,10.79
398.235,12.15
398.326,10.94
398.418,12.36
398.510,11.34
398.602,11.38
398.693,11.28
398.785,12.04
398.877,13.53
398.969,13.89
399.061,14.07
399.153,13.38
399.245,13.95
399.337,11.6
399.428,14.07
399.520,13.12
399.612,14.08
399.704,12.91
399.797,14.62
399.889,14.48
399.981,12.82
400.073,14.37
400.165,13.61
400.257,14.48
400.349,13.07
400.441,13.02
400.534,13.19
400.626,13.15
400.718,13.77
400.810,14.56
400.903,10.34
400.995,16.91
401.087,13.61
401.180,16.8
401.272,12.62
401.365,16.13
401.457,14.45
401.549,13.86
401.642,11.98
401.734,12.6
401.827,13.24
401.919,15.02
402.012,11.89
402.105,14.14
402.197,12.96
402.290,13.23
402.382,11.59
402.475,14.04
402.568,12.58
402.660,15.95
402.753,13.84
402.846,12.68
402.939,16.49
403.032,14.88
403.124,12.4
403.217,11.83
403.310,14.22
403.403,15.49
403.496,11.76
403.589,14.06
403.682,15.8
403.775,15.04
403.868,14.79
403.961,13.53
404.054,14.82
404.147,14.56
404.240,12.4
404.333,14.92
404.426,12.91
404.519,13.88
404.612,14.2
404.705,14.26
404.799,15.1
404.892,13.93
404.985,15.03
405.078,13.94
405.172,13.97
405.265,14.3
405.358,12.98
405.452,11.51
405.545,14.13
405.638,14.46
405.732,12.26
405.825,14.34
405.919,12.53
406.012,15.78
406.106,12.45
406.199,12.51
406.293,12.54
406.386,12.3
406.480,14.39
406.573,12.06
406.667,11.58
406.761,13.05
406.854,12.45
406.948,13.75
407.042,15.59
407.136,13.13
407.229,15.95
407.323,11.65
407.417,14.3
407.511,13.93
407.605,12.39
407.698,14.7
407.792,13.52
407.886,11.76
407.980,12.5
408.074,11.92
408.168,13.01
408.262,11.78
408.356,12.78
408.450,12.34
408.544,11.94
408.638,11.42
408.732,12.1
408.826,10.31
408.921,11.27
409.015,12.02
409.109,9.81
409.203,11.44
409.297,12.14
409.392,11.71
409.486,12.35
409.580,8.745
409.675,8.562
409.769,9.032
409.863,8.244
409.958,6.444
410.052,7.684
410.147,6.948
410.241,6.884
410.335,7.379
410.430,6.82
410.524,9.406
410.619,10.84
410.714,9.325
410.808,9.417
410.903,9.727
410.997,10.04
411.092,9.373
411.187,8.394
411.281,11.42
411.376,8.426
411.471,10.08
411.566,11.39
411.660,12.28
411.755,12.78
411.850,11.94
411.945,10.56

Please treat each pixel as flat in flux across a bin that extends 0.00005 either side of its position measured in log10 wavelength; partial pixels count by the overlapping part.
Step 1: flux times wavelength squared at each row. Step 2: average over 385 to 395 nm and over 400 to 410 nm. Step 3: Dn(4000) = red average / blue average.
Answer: 1.34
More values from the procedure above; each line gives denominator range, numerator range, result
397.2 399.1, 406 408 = 1.30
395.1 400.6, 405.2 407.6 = 1.28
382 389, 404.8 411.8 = 1.40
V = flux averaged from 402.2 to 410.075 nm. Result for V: 12.9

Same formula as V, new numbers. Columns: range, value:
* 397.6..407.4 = 13.4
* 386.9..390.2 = 9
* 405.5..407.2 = 13.3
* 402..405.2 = 13.9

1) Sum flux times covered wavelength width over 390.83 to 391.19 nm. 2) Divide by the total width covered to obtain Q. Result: 12.6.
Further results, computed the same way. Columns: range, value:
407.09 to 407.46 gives 13.8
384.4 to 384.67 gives 9.82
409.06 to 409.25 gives 10.7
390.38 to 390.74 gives 10.5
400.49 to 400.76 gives 13.4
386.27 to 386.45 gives 12.1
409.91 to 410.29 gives 7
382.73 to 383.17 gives 7.07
